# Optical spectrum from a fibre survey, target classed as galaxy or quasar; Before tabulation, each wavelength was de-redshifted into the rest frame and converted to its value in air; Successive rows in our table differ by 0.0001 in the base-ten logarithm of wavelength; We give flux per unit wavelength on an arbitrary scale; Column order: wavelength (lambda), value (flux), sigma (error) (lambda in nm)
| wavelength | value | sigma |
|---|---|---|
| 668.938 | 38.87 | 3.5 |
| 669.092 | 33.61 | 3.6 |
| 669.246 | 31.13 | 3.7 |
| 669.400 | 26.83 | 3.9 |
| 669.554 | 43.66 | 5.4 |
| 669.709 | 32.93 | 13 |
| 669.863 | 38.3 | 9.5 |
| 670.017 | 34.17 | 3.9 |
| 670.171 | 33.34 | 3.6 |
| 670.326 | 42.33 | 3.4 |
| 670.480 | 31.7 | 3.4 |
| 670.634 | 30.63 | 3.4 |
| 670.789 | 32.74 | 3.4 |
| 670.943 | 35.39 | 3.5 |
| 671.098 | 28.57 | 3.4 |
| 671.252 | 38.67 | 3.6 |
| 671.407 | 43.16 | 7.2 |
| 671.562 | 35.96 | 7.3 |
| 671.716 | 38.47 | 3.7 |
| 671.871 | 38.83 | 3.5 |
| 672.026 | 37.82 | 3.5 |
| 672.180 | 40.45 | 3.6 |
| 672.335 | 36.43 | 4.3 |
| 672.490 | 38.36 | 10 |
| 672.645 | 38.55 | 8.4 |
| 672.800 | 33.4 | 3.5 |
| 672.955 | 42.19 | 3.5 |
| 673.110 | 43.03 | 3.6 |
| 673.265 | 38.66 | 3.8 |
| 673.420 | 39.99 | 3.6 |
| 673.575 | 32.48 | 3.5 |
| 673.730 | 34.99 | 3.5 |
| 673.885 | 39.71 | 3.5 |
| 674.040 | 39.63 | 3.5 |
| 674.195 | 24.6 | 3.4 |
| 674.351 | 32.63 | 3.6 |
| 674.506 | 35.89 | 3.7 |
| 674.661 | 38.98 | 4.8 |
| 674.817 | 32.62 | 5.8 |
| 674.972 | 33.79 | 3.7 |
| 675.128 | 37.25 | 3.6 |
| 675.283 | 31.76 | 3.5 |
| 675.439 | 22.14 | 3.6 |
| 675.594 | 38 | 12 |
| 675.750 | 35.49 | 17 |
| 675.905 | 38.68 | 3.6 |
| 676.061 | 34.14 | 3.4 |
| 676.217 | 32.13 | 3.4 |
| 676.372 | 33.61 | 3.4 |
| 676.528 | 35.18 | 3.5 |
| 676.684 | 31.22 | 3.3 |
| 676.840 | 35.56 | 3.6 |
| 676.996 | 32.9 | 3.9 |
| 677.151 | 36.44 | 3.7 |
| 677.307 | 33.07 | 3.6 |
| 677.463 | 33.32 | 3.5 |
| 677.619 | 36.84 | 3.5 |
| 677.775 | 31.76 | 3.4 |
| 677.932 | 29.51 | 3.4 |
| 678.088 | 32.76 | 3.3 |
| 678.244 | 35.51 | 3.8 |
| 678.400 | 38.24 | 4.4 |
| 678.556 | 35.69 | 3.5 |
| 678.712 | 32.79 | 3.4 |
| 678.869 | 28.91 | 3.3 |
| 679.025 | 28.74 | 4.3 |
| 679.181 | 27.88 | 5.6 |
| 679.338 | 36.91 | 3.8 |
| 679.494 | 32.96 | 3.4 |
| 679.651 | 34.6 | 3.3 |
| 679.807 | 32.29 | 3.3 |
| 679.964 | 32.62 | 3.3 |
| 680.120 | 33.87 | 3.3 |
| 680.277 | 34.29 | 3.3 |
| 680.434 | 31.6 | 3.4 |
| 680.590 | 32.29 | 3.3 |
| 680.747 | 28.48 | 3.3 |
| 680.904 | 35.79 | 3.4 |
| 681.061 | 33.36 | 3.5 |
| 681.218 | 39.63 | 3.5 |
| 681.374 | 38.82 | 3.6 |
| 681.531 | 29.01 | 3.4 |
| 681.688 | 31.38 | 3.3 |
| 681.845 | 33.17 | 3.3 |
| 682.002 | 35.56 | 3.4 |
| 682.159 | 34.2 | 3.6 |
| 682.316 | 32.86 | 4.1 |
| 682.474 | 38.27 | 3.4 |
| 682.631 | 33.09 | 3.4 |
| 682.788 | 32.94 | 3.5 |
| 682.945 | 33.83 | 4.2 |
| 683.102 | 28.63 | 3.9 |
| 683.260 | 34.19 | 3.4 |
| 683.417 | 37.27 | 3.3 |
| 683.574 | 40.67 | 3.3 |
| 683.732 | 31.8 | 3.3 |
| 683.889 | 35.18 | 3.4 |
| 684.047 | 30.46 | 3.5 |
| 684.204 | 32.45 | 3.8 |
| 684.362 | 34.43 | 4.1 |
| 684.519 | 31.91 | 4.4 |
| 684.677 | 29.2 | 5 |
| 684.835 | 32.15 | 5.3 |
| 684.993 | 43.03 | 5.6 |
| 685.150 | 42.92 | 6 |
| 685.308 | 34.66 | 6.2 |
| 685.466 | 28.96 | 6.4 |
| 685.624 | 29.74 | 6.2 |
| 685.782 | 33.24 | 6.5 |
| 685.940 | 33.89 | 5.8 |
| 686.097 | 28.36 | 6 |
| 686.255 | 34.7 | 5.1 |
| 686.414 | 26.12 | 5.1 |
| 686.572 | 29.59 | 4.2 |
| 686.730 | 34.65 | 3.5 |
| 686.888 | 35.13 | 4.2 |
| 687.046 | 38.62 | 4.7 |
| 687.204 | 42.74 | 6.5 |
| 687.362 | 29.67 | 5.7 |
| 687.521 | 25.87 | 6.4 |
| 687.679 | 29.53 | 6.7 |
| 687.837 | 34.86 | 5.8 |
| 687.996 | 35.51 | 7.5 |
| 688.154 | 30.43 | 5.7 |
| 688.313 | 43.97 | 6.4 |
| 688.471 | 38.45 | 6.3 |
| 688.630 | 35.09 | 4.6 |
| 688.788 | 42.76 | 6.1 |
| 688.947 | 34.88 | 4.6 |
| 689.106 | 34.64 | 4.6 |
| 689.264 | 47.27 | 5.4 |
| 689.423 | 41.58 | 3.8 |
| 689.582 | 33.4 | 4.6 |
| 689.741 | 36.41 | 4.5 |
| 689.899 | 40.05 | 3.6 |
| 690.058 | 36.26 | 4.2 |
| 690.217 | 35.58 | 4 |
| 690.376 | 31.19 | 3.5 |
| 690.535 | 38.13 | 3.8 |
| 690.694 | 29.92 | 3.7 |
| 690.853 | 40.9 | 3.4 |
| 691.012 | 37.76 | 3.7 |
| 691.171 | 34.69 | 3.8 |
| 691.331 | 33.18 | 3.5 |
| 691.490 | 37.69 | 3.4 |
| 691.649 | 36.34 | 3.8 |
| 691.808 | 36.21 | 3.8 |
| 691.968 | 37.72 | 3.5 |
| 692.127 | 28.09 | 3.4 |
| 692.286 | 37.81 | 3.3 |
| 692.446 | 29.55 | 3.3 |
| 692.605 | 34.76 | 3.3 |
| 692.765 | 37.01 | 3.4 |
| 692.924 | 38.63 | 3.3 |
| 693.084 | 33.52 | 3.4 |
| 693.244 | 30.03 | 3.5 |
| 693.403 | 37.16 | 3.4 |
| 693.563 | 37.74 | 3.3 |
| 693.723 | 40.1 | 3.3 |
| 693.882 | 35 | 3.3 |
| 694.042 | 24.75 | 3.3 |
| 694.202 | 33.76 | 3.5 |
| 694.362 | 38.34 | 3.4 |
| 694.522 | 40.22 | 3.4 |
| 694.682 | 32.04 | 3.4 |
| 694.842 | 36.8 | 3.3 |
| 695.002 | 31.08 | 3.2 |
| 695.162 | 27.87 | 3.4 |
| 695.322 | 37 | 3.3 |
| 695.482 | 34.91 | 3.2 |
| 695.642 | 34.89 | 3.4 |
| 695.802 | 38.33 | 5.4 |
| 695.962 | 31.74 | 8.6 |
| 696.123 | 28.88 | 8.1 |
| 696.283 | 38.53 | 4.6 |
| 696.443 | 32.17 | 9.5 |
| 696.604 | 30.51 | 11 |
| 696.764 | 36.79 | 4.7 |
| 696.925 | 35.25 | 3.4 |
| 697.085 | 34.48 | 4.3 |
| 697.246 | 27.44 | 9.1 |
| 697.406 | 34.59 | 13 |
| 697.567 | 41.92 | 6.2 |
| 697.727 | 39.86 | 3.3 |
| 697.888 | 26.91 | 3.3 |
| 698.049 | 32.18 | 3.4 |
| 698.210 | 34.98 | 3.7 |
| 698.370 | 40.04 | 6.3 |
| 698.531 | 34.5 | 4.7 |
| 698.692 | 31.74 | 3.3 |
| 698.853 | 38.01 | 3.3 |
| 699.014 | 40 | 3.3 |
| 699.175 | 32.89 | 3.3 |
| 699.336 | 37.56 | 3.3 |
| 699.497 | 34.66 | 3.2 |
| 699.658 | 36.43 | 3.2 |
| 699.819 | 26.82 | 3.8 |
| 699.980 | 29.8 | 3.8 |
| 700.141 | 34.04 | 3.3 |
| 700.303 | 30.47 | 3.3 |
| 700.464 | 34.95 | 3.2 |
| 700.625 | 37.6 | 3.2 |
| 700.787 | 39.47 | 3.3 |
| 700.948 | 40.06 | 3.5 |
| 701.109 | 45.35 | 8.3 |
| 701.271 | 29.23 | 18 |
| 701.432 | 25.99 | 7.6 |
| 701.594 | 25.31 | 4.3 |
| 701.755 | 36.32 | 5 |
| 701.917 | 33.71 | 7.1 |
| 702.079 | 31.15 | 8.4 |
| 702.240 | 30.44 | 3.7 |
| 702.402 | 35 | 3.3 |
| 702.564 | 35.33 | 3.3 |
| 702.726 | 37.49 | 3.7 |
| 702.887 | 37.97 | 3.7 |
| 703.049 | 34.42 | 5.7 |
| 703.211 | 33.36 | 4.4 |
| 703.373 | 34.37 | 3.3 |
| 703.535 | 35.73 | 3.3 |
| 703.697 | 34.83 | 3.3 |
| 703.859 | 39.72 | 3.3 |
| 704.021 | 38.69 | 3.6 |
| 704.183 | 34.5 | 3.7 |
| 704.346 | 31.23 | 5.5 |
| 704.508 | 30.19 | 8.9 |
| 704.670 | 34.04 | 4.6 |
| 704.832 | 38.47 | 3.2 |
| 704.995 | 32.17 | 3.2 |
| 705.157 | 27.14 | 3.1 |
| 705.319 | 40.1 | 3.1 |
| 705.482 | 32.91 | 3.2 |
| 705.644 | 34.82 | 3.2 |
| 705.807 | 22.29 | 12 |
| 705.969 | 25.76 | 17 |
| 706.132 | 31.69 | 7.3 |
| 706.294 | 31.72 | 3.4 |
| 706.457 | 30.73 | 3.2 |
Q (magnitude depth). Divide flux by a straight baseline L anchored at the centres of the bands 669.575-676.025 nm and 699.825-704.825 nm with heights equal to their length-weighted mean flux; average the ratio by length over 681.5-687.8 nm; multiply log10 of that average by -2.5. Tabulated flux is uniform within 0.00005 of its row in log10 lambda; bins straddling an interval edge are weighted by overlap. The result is 0.06 mag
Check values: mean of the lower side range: 36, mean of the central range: 33.4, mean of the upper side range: 34.3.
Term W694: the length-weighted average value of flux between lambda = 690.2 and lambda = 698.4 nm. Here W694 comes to 34.7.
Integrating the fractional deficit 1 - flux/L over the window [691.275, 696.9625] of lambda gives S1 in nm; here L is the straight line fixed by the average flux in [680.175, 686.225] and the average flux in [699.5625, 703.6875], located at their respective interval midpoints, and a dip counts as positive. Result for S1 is -0.11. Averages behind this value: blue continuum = 33.7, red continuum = 34.1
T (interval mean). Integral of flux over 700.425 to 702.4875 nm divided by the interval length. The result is 34.2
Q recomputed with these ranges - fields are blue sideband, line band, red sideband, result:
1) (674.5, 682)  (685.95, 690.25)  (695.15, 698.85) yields -0.04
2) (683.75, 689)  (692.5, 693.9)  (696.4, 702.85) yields -0.05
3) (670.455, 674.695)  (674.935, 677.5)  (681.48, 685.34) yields 0.06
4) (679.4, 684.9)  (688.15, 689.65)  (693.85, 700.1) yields -0.14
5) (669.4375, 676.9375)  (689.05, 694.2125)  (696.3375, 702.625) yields -0.03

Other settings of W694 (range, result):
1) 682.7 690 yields 34.7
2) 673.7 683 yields 33.7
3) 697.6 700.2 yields 34.5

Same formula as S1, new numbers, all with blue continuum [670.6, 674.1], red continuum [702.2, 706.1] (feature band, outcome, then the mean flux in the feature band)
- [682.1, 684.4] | 0.14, 34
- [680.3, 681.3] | 0.08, 33.6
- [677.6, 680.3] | 0.27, 33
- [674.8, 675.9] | 0.11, 33.4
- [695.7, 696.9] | 0.03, 33.9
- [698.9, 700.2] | 0.01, 34.1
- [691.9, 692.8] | 0.03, 34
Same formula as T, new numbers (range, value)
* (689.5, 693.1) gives 35.5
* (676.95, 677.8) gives 34.3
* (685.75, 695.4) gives 35.1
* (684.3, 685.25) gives 35.6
